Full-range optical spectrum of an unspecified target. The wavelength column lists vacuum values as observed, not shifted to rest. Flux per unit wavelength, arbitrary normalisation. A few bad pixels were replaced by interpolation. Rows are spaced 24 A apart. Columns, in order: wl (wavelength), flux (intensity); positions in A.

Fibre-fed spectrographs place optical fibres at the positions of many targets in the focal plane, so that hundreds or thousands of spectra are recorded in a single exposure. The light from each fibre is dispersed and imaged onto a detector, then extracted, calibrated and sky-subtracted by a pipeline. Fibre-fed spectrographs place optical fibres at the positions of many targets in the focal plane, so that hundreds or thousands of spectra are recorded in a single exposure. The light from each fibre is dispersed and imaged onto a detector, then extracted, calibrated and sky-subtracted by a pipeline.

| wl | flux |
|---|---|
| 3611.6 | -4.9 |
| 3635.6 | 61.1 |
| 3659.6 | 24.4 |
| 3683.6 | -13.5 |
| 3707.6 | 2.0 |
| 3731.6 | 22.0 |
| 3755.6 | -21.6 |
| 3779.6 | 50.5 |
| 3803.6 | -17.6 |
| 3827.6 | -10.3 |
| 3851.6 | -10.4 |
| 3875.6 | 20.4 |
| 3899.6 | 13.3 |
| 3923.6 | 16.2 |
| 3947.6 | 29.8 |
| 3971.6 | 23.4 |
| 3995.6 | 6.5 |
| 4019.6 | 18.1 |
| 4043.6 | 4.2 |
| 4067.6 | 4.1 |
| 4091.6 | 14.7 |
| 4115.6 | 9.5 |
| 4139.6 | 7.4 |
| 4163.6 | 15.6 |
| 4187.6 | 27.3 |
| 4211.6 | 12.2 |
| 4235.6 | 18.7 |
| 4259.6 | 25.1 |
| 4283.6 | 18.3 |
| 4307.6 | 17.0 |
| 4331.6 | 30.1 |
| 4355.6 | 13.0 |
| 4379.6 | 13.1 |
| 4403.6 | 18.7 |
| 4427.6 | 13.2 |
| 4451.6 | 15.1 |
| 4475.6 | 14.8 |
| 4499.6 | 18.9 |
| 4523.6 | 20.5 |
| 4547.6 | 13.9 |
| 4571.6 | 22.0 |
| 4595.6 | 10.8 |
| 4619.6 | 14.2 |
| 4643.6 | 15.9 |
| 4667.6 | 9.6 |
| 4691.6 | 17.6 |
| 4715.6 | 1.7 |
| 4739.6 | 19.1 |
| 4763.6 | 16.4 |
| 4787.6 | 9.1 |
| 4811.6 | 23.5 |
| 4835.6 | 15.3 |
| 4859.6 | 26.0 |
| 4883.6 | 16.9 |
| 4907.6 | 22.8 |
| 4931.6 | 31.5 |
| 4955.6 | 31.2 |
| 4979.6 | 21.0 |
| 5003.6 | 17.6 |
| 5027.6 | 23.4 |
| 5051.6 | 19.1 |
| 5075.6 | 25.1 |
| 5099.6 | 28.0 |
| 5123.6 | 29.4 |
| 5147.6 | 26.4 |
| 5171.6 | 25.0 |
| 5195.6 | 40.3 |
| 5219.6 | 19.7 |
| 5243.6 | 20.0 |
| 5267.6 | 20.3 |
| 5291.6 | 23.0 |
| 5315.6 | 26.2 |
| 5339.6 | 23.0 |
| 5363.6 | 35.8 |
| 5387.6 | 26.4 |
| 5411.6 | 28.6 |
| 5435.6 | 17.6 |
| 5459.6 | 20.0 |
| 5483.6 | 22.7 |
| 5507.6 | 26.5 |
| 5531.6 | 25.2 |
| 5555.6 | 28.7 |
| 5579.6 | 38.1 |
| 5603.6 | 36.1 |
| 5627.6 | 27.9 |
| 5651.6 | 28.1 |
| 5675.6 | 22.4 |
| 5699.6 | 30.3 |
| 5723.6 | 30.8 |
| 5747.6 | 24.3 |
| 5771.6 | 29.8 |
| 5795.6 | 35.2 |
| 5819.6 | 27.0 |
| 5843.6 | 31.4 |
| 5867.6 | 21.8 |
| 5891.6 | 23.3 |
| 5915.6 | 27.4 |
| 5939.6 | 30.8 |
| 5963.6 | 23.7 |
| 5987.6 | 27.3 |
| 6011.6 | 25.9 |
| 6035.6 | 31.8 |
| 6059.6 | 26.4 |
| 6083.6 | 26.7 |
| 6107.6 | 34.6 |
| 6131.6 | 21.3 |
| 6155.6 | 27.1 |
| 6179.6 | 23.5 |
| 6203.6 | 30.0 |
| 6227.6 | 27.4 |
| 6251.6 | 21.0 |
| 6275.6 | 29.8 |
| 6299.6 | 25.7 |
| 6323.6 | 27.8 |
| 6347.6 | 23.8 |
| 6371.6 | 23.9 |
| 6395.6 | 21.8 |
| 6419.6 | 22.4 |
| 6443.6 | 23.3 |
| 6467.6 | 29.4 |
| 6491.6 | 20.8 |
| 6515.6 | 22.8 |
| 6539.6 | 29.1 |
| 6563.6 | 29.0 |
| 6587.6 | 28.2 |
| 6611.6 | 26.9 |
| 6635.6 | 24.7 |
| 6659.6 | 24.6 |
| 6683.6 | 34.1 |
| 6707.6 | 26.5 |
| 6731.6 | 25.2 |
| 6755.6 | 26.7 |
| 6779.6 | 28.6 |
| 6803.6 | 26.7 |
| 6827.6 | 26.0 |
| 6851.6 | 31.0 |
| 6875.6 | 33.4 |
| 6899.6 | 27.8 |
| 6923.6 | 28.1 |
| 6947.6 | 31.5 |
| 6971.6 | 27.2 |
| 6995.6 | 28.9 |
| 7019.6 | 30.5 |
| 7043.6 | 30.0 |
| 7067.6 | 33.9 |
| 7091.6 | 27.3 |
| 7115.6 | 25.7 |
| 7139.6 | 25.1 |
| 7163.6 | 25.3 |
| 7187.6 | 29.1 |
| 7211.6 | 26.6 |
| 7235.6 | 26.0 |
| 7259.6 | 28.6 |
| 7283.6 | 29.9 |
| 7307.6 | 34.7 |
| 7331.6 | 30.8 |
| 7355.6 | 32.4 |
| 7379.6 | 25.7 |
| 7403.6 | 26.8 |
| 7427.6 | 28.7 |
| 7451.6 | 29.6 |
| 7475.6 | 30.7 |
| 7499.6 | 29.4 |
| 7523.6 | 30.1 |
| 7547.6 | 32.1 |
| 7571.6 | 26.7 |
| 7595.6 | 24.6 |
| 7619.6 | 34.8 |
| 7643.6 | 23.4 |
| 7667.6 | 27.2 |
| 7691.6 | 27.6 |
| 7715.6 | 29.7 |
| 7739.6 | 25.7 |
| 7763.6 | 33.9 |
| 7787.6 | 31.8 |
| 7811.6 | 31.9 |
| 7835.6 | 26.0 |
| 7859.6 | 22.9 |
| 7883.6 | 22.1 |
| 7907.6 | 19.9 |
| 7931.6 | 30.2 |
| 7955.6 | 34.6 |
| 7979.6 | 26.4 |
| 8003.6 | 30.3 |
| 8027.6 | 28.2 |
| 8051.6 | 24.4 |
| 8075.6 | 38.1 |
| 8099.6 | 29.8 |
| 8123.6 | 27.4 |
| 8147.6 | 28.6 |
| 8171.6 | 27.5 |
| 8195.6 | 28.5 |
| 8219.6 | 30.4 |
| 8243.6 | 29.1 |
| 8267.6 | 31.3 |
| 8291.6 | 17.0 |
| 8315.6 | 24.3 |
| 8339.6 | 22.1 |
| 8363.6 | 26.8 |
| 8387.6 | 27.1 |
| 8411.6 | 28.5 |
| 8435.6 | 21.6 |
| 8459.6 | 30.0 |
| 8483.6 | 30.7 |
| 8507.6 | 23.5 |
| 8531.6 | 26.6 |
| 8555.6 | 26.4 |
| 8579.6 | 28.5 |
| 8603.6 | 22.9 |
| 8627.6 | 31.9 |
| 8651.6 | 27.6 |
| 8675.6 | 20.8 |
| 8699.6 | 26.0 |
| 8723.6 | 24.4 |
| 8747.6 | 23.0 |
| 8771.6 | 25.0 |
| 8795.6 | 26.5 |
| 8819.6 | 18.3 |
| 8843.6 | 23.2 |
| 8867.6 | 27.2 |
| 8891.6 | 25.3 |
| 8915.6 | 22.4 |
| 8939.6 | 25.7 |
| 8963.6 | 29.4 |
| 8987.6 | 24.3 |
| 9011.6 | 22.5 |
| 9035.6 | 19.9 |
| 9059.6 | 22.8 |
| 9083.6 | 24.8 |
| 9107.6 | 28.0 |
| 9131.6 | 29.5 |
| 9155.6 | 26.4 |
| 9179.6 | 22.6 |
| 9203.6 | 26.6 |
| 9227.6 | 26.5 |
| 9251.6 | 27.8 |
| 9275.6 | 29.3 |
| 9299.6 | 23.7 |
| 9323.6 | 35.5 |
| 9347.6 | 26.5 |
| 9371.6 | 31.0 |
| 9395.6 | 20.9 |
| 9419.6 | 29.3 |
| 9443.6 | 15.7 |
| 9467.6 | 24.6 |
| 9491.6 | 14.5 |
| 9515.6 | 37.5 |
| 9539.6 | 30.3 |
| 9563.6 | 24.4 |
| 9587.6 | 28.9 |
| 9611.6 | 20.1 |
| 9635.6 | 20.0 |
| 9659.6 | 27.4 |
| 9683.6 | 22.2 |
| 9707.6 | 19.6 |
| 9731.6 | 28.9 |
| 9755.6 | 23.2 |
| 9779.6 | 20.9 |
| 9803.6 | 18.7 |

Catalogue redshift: 0.23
